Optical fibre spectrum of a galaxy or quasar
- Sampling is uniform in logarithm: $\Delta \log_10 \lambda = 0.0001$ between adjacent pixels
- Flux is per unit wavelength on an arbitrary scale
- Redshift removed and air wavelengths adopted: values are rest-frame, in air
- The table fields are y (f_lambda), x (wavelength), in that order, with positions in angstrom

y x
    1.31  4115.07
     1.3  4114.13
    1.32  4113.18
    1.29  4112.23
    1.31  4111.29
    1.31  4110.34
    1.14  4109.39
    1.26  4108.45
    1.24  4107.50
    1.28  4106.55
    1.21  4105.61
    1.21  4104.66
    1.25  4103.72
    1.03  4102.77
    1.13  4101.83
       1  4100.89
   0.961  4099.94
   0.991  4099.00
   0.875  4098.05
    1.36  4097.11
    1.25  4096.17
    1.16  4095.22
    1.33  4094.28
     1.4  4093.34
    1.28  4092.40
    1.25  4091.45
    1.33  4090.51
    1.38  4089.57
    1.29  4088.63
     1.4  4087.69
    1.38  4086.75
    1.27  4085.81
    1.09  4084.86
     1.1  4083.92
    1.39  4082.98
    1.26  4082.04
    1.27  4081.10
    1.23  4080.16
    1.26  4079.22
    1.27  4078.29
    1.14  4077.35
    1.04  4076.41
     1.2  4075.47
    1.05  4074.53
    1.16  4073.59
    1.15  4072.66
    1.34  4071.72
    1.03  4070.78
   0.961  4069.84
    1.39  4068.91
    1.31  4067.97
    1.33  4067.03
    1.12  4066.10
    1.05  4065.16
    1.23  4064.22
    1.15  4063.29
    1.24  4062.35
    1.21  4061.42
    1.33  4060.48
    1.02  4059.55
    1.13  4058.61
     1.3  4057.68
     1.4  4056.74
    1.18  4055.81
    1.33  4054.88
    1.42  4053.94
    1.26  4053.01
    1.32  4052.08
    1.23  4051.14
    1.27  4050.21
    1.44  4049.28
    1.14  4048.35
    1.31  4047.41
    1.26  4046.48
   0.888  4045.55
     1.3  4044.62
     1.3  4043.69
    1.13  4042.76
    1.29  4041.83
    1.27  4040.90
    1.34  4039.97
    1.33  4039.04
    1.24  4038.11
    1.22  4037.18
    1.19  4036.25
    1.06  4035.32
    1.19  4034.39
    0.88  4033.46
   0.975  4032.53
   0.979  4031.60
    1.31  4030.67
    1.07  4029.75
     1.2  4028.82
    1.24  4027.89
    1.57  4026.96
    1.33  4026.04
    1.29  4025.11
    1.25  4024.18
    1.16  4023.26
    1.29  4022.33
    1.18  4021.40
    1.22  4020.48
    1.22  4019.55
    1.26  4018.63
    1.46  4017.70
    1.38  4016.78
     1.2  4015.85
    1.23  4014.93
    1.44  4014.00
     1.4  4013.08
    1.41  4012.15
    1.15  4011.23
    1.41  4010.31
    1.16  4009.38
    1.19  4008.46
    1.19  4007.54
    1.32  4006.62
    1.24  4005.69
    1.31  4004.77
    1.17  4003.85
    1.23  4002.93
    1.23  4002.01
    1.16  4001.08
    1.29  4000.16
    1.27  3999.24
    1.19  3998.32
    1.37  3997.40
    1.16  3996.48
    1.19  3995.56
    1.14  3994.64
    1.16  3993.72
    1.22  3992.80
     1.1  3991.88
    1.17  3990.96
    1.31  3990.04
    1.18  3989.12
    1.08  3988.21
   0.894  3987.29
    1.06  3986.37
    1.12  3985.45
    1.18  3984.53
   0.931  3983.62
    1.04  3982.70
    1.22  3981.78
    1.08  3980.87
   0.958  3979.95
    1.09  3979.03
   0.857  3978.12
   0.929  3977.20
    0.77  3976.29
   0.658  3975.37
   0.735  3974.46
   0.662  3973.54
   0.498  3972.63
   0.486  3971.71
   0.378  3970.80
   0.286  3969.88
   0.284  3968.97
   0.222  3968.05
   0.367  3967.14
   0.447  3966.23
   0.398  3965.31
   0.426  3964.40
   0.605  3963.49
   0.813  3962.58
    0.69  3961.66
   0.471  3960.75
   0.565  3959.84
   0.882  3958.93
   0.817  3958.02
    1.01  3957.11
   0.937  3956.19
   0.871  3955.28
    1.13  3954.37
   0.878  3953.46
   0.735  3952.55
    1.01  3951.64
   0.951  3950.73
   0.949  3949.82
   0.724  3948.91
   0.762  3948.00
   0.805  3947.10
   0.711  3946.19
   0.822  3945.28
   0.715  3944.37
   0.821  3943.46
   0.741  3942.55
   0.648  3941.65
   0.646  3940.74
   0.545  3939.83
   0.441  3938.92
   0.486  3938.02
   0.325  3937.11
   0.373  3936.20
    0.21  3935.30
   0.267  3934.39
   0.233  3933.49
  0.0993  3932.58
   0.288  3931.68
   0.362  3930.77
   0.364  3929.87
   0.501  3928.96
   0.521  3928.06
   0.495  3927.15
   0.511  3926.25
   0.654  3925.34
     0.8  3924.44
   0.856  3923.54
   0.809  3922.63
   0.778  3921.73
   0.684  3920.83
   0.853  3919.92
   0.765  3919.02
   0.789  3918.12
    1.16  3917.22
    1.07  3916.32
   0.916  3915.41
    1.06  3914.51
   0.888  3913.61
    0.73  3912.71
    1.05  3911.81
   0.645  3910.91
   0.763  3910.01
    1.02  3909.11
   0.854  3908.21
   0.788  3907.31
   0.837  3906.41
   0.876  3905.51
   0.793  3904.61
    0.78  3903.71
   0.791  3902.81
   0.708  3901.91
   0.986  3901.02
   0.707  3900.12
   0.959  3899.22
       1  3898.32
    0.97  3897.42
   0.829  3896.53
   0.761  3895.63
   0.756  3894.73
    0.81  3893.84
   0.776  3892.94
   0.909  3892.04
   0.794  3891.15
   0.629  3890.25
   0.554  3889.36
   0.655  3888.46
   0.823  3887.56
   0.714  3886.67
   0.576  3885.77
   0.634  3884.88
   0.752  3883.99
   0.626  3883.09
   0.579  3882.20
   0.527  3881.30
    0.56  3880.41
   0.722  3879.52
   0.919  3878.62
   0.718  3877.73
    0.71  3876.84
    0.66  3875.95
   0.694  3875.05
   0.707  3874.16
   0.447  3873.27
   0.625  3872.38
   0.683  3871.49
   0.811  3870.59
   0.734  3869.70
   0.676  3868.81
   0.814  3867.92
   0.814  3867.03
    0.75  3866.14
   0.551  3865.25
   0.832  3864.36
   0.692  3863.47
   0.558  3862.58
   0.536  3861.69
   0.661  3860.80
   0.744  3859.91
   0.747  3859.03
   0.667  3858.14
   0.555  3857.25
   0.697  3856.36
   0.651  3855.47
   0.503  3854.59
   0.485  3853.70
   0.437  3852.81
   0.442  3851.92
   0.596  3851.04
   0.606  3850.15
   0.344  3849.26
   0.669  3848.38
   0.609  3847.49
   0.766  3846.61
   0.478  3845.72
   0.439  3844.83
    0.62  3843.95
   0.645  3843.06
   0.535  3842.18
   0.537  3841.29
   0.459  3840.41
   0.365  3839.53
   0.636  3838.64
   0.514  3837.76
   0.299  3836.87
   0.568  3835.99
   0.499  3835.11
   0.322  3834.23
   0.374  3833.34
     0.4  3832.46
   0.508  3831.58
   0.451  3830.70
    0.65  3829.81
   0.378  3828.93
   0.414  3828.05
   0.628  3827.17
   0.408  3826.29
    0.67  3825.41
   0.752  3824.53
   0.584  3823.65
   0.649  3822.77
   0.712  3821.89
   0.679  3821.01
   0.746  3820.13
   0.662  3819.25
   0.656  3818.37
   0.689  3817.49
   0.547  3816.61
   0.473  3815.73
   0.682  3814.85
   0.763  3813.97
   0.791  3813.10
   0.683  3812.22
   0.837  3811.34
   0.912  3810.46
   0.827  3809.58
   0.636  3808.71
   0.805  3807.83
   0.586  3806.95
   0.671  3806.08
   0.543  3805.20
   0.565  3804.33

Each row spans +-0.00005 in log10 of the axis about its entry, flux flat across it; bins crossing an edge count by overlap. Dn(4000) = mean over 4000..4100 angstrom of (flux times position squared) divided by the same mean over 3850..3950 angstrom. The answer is 1.9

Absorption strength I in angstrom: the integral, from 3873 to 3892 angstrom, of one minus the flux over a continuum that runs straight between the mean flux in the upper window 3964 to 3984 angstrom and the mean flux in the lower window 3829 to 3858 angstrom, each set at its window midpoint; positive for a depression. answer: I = -3.7 angstrom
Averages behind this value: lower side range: 0.52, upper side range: 0.669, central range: 0.674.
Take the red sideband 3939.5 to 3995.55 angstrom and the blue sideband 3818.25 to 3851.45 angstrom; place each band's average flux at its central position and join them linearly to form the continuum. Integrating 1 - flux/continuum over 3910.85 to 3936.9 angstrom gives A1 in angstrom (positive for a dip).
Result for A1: 2.9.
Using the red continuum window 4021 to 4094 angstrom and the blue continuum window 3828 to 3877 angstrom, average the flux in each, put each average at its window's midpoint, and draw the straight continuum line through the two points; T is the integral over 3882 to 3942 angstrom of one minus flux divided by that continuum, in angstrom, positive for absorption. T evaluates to 4.7 angstrom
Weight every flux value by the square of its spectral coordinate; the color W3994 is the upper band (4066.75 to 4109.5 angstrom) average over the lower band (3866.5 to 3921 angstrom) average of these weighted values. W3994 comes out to 1.7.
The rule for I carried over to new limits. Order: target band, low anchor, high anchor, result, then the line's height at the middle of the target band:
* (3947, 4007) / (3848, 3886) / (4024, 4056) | 6.7 angstrom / 1.02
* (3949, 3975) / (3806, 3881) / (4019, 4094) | 7.9 angstrom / 0.957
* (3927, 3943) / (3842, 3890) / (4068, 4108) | 7.8 angstrom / 0.816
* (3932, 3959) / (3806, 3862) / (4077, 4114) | 5.9 angstrom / 0.863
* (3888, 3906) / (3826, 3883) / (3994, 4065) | -1.3 angstrom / 0.747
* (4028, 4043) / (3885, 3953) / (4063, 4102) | -1.5 angstrom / 1.07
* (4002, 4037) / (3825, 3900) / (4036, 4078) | -4.2 angstrom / 1.11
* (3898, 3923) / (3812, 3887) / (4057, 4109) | -3.1 angstrom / 0.764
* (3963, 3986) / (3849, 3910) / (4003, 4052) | 7.6 angstrom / 1.05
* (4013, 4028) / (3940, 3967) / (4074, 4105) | -5.0 angstrom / 0.976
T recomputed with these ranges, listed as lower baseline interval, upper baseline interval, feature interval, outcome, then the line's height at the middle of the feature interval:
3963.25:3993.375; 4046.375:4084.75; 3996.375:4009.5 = -4.4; 0.927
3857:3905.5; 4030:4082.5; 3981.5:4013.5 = -4.6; 1.05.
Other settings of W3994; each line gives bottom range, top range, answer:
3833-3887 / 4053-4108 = 2.23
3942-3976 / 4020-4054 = 1.86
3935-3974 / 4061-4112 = 2.01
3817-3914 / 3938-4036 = 1.58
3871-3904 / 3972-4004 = 1.53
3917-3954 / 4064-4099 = 2.07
